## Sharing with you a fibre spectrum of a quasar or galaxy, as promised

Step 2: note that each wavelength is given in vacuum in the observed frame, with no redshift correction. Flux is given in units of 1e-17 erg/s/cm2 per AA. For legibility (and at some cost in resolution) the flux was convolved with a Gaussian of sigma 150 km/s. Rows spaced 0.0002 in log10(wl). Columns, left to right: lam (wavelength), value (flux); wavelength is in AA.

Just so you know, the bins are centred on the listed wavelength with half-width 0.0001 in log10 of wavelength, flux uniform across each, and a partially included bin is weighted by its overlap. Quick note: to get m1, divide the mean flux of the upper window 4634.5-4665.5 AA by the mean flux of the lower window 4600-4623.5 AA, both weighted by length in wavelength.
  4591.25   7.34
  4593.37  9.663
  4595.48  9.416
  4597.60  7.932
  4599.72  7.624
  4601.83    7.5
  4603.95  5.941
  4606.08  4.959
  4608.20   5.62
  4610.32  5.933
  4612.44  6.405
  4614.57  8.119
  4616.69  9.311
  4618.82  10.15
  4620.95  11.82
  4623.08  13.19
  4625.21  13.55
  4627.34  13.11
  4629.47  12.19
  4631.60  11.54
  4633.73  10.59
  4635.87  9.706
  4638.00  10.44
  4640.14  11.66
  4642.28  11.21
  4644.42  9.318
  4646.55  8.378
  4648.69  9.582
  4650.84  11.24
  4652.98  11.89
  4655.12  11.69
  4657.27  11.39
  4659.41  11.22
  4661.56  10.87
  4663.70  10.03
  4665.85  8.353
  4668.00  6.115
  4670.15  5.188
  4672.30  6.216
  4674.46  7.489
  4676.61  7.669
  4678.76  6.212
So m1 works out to 1.33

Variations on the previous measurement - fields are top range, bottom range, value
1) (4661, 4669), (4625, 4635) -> 0.73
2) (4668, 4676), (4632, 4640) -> 0.60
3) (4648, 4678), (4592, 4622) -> 1.16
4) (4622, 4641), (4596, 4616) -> 1.73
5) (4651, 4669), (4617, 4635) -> 0.86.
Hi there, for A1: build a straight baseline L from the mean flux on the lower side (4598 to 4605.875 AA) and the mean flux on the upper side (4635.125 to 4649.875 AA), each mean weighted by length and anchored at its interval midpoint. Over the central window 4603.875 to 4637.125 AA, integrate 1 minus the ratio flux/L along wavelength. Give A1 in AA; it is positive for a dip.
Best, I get -4.6 AA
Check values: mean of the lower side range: 6.87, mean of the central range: 9.62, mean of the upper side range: 10.1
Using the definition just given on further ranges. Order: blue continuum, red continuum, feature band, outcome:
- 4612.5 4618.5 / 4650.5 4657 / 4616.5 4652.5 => -4.06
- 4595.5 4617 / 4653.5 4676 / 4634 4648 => -3.49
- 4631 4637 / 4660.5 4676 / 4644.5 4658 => -2.21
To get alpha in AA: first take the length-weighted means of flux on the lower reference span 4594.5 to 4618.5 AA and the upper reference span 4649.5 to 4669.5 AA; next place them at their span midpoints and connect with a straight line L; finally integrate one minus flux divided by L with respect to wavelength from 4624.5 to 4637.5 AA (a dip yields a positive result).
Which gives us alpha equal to -4.7 AA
